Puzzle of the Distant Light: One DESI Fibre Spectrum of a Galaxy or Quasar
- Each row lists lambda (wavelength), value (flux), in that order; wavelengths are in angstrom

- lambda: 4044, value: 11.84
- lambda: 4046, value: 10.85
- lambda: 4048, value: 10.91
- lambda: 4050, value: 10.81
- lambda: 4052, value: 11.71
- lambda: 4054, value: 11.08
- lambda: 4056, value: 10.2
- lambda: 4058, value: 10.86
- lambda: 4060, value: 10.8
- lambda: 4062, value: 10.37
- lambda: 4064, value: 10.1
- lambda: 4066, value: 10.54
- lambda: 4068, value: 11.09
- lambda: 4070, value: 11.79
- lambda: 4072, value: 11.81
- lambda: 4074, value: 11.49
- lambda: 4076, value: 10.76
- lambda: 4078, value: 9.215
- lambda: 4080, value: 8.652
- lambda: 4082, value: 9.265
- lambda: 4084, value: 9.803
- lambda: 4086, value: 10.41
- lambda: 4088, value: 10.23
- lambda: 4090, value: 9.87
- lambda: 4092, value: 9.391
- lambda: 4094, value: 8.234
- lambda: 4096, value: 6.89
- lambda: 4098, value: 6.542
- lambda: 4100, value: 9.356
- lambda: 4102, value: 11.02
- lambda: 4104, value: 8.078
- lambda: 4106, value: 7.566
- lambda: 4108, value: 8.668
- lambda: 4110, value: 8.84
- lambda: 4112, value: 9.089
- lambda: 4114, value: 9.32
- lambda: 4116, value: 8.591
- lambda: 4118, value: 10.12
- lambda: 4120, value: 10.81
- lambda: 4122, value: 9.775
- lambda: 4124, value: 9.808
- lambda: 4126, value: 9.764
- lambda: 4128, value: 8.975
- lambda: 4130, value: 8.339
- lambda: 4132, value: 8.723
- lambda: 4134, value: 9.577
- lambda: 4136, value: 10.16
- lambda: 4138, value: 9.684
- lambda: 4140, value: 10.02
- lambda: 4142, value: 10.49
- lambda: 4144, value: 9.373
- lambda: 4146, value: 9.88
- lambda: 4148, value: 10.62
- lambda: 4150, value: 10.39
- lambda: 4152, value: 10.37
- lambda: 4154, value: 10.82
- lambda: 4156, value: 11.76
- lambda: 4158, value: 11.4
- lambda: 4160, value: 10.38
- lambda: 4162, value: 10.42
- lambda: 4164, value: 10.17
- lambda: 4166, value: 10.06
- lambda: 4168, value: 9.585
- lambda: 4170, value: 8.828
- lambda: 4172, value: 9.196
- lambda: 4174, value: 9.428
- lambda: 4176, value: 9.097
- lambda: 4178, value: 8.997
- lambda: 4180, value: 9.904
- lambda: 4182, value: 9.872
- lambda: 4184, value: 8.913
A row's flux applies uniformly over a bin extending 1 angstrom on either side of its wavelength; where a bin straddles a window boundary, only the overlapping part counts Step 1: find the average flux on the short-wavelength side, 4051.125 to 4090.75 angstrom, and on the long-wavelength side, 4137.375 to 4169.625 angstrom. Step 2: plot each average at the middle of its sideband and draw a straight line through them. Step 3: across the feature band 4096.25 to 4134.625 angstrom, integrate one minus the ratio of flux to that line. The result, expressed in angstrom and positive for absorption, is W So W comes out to 4.97 angstrom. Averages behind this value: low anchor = 10.5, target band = 9.06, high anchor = 10.3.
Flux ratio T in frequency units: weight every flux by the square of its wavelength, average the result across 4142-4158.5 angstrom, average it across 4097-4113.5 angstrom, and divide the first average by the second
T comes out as 1.24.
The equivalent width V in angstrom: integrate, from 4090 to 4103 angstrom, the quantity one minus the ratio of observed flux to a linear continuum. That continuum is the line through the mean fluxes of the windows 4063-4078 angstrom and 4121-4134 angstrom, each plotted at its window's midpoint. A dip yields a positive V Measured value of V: 1.9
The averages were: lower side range 11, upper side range 9.26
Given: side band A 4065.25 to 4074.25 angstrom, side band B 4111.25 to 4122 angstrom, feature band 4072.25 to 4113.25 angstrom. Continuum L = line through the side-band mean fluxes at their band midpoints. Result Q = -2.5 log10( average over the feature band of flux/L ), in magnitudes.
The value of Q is 0.14 mag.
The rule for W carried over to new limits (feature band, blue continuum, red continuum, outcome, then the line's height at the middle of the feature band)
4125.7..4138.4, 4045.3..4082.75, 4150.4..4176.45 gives 1.27 angstrom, 10.3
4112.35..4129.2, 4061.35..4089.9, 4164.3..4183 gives 0.59 angstrom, 9.96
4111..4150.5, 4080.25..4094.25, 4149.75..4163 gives 2.69 angstrom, 10.4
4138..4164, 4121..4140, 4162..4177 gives -2.60 angstrom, 9.5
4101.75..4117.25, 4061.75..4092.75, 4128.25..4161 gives 2.11 angstrom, 10.2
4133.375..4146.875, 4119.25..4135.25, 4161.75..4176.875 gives -0.57 angstrom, 9.49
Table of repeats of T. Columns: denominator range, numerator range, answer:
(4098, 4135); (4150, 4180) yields 1.12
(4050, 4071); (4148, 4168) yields 1.02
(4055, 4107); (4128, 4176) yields 1.05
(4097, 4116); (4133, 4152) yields 1.17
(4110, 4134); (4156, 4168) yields 1.14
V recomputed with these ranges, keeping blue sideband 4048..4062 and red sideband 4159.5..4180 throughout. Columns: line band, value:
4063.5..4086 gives 0.5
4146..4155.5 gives -0.7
